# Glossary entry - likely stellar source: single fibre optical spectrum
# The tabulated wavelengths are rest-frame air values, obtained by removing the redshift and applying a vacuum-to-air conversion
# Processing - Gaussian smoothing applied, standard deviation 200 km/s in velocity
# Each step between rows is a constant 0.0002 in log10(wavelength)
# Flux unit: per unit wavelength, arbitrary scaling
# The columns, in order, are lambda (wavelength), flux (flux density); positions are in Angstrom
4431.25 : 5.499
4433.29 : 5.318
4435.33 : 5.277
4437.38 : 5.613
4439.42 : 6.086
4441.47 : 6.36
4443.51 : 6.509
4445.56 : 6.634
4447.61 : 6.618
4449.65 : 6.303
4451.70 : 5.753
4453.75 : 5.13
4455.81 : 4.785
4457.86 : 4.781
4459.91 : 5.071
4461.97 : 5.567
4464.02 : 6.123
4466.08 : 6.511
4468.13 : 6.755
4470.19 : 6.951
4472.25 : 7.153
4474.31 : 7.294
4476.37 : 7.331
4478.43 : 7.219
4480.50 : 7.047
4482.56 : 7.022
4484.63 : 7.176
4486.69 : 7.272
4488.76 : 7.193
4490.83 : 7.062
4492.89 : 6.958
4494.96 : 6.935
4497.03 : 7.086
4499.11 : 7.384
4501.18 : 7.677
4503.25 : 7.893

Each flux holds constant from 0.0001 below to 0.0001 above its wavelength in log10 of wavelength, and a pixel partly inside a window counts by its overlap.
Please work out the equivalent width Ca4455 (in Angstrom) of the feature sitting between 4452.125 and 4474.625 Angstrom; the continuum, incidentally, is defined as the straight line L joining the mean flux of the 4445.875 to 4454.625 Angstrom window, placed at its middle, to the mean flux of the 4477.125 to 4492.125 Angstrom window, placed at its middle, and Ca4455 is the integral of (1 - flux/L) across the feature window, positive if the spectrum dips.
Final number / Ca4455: 1.8 Angstrom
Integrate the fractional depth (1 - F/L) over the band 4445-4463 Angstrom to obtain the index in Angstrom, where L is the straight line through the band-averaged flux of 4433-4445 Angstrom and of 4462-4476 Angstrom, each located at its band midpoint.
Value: 2.0 Angstrom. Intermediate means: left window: 5.92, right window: 6.74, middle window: 5.6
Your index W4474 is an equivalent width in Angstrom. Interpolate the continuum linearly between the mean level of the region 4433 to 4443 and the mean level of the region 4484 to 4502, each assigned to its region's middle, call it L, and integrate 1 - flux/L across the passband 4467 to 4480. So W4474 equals -0.8 Angstrom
